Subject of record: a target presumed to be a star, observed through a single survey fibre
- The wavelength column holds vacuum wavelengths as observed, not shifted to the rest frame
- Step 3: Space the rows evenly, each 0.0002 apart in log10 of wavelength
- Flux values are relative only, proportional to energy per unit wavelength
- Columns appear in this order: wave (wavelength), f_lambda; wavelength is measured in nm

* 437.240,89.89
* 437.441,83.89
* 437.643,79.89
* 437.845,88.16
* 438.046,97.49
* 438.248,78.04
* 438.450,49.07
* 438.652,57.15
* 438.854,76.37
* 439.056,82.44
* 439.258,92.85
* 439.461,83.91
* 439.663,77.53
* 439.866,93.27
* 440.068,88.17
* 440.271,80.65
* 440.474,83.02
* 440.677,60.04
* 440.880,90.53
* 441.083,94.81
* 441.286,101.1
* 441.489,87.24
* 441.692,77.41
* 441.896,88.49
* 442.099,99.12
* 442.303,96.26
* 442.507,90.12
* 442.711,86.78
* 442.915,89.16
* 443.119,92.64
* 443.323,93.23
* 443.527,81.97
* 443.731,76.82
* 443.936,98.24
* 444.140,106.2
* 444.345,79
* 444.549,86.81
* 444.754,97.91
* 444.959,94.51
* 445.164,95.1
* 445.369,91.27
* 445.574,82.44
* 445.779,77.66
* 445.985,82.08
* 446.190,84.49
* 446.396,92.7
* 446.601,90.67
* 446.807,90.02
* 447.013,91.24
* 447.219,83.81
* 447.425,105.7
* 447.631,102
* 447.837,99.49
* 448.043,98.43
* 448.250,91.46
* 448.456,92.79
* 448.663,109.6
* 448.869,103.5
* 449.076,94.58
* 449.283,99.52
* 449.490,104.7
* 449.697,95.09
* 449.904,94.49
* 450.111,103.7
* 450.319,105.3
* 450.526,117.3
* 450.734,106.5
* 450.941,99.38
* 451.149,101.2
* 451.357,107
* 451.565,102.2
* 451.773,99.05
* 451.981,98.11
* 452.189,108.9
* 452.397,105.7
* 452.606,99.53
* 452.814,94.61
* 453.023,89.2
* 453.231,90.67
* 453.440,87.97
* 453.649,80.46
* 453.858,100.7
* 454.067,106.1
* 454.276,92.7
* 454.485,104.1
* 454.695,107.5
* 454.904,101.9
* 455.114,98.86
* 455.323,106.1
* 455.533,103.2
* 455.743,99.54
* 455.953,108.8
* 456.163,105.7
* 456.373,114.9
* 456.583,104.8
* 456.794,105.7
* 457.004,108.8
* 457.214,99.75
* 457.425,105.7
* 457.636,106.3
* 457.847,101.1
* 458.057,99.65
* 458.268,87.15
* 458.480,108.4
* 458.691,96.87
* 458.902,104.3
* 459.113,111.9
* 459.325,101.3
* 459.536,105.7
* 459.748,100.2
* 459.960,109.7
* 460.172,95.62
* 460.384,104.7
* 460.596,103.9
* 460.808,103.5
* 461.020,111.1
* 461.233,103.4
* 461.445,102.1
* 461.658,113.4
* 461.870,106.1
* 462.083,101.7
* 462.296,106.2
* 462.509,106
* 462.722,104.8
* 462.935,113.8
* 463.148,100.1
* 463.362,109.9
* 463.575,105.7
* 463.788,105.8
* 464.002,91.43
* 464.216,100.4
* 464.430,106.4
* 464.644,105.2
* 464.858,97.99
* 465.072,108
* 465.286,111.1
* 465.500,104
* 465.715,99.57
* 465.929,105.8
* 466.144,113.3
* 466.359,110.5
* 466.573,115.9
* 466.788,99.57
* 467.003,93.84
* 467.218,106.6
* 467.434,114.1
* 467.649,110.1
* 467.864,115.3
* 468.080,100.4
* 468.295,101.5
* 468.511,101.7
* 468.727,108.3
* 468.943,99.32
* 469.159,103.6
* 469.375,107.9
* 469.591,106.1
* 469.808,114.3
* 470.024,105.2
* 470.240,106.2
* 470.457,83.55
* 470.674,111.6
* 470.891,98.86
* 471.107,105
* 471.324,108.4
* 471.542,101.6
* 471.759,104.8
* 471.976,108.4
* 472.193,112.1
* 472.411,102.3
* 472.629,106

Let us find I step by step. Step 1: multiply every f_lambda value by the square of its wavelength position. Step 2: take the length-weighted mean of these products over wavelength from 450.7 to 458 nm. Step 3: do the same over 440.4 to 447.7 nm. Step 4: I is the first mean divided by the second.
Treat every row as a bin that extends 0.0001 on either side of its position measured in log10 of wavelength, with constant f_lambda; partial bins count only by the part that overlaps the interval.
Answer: 1.19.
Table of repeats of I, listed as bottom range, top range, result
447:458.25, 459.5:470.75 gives 1.10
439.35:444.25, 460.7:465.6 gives 1.31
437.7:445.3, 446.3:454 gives 1.18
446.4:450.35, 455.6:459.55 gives 1.11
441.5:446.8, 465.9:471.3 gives 1.32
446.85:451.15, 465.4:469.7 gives 1.15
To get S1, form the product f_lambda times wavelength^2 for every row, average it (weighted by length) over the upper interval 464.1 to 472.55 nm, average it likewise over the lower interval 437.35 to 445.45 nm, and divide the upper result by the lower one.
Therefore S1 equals 1.38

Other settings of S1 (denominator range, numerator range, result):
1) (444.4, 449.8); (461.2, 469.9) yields 1.22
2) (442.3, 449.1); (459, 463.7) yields 1.23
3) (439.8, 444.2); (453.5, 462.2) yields 1.25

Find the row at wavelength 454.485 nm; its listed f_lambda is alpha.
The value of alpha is 104.1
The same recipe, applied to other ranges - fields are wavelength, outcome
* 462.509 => 106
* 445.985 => 82.08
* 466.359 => 110.5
